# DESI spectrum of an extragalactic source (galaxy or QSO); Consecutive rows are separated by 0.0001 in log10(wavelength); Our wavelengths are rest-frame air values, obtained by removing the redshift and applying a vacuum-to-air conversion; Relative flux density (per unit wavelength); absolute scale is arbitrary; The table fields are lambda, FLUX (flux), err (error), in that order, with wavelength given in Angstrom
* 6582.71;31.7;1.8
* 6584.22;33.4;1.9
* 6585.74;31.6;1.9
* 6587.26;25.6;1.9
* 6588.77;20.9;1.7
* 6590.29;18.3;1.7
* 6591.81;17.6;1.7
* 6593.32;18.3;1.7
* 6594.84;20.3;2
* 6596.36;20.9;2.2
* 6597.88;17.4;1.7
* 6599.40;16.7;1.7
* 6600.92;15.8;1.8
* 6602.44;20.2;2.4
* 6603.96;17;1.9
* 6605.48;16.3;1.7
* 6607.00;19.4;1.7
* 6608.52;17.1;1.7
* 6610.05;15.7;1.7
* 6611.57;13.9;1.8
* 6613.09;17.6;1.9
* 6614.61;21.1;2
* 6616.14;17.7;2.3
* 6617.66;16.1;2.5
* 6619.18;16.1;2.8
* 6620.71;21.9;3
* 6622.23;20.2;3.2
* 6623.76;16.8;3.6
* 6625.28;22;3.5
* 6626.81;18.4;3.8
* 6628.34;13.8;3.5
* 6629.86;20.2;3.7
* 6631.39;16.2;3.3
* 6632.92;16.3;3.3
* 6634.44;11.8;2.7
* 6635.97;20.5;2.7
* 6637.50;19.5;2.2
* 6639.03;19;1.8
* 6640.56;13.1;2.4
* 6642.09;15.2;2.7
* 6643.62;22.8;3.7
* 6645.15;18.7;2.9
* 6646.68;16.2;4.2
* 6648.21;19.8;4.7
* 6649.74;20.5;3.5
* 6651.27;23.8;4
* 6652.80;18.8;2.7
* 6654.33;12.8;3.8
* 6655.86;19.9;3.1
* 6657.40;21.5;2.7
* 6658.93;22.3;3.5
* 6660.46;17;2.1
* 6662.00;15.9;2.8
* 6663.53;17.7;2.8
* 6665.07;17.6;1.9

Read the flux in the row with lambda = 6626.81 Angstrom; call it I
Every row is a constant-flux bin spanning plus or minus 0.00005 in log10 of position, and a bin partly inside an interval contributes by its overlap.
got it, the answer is 18.4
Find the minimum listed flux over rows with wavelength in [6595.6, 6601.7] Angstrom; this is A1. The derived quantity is 15.8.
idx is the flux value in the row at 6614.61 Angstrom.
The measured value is 21.1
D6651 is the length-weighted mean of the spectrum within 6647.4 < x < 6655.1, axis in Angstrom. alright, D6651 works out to 19.1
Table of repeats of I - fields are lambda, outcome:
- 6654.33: 12.8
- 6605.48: 16.3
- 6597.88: 17.4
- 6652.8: 18.8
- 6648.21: 19.8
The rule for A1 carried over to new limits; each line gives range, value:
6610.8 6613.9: 13.9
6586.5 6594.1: 17.6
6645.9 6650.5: 16.2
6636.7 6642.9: 13.1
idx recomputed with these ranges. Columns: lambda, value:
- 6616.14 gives 17.7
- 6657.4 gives 21.5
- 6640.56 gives 13.1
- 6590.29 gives 18.3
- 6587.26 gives 25.6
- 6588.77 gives 20.9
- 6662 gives 15.9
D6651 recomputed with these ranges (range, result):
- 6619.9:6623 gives 20.9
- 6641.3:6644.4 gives 18.9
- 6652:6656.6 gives 17.2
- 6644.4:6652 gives 19.8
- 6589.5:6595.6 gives 18.6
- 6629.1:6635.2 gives 16.1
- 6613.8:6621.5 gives 18.6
